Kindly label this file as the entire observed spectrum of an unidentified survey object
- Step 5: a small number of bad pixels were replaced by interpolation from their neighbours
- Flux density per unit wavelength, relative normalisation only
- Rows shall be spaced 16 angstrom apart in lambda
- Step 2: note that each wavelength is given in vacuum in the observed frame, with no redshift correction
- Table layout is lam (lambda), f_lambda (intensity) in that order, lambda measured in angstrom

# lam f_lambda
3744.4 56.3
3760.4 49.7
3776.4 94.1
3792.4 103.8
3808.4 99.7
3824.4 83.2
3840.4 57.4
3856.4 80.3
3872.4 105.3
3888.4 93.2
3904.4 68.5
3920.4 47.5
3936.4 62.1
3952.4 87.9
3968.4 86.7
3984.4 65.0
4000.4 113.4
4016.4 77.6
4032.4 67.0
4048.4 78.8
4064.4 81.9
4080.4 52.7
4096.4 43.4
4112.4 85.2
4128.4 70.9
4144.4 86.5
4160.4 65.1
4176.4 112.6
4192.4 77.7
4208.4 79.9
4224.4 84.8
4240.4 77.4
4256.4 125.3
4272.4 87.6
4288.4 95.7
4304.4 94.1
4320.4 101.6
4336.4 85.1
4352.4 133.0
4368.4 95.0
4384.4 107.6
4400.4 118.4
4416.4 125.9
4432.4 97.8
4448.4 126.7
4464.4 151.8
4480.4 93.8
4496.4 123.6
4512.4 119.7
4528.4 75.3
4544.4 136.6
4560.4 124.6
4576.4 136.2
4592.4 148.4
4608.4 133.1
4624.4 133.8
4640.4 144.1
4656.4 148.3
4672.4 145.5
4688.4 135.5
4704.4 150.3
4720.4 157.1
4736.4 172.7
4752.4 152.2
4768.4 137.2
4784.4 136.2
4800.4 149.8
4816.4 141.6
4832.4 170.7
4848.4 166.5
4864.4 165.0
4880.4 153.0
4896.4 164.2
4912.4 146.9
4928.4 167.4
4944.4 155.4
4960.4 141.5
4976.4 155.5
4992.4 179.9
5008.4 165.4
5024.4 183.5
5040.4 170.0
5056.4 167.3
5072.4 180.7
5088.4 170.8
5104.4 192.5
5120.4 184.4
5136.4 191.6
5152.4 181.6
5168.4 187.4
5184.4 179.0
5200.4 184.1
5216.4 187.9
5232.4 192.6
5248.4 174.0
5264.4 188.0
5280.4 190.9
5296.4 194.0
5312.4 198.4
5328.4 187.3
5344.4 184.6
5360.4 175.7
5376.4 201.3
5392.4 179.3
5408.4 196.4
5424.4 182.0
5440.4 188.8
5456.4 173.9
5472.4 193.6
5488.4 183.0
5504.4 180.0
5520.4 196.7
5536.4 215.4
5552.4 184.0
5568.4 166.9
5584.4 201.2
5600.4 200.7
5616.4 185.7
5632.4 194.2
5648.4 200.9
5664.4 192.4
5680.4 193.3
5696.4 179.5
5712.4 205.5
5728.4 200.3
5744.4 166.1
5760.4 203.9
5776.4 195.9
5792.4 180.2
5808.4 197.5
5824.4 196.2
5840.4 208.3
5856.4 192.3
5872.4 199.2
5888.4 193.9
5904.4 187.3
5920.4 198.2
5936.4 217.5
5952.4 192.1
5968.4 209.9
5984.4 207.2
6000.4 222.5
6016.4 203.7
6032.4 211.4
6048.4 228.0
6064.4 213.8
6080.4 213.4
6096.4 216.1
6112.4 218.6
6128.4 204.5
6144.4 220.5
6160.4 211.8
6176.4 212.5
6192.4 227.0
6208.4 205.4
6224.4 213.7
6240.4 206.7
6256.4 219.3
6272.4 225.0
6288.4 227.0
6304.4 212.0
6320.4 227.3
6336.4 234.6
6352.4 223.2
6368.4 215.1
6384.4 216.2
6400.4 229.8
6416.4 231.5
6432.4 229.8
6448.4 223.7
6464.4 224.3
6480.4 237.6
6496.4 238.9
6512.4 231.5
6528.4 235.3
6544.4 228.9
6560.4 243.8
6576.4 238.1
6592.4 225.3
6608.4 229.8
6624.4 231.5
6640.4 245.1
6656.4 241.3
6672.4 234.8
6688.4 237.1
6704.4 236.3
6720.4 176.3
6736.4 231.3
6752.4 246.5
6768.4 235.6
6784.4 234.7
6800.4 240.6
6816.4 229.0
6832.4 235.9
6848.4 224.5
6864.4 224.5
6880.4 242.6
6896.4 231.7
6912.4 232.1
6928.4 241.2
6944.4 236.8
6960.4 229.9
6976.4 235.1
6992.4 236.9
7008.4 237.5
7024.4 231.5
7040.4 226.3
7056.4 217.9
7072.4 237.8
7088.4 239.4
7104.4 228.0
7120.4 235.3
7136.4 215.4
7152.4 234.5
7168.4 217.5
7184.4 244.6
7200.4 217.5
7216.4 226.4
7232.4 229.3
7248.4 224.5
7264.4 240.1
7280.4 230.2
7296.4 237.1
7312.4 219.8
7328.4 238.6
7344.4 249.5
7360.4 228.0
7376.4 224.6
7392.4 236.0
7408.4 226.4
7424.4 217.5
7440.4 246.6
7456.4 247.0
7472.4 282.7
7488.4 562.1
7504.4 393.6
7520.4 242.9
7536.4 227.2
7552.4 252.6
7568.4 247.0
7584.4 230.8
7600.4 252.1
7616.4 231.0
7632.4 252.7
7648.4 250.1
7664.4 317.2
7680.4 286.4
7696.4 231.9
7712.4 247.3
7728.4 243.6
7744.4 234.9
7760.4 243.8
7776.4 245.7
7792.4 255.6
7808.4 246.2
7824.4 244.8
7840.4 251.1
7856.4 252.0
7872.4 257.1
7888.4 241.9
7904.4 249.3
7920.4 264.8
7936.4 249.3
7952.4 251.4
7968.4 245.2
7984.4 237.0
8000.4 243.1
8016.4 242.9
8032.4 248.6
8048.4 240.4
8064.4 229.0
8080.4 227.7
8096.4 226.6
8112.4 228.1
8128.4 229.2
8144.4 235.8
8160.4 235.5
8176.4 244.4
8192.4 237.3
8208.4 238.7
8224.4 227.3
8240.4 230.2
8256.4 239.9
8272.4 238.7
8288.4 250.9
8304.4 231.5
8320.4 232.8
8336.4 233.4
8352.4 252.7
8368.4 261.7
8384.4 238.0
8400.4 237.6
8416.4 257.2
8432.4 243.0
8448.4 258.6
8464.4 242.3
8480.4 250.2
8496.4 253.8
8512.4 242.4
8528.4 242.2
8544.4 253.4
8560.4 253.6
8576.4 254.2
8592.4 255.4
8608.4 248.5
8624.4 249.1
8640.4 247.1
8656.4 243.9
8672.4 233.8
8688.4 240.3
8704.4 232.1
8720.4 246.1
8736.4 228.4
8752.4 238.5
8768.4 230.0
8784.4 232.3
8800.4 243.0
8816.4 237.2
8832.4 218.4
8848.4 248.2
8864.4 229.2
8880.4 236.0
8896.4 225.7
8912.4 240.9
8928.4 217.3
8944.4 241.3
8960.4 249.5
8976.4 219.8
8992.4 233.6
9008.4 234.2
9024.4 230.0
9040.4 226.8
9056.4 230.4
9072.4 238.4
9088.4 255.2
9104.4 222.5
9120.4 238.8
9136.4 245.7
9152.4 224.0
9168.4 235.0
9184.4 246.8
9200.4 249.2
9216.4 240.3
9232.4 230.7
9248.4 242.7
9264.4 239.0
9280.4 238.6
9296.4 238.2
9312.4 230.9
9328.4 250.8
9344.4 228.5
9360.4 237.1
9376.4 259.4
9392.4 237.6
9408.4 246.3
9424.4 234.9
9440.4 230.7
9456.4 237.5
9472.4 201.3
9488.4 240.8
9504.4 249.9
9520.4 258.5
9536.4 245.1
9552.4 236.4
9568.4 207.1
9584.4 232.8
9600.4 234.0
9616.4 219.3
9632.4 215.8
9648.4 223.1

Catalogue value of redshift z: 0.140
